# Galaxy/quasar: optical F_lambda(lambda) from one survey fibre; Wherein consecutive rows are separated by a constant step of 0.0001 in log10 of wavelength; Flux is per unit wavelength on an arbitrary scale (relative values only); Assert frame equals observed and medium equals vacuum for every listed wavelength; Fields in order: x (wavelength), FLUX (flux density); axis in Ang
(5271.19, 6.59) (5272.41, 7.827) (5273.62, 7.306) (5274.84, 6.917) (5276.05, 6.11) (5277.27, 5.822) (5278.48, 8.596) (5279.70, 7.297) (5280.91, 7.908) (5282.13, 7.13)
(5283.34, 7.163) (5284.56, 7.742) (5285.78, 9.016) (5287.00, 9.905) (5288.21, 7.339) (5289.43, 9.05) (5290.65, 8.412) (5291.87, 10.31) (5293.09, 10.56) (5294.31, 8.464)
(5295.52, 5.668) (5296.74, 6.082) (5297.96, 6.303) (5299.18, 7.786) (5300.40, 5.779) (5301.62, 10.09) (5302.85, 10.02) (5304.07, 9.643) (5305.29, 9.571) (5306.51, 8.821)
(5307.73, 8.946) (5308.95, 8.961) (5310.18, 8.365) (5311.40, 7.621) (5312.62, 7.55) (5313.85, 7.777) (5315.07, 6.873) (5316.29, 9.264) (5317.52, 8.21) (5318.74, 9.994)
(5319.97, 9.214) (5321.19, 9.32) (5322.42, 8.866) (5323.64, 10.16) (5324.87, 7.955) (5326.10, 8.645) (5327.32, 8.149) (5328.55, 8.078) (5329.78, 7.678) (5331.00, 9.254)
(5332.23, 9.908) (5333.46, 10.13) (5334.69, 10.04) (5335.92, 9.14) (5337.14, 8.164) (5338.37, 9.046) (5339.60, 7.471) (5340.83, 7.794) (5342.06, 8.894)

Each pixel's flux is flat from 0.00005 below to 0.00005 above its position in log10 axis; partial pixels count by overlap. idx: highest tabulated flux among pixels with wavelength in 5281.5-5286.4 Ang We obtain 9.016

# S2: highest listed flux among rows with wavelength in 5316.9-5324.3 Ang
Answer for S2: 10.16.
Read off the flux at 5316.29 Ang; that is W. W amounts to 9.264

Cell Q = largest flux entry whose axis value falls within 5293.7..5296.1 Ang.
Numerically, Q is 8.464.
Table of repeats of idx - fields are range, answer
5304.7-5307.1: 9.571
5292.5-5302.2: 10.56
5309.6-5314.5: 8.365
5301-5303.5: 10.09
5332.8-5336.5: 10.13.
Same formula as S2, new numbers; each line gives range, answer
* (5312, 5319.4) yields 9.994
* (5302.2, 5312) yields 10.02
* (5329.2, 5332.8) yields 9.908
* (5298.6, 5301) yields 7.786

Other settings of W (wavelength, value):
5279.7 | 7.297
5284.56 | 7.742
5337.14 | 8.164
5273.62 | 7.306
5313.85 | 7.777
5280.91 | 7.908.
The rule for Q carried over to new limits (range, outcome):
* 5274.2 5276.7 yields 6.917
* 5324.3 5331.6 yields 9.254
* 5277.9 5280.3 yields 8.596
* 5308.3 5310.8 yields 8.961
